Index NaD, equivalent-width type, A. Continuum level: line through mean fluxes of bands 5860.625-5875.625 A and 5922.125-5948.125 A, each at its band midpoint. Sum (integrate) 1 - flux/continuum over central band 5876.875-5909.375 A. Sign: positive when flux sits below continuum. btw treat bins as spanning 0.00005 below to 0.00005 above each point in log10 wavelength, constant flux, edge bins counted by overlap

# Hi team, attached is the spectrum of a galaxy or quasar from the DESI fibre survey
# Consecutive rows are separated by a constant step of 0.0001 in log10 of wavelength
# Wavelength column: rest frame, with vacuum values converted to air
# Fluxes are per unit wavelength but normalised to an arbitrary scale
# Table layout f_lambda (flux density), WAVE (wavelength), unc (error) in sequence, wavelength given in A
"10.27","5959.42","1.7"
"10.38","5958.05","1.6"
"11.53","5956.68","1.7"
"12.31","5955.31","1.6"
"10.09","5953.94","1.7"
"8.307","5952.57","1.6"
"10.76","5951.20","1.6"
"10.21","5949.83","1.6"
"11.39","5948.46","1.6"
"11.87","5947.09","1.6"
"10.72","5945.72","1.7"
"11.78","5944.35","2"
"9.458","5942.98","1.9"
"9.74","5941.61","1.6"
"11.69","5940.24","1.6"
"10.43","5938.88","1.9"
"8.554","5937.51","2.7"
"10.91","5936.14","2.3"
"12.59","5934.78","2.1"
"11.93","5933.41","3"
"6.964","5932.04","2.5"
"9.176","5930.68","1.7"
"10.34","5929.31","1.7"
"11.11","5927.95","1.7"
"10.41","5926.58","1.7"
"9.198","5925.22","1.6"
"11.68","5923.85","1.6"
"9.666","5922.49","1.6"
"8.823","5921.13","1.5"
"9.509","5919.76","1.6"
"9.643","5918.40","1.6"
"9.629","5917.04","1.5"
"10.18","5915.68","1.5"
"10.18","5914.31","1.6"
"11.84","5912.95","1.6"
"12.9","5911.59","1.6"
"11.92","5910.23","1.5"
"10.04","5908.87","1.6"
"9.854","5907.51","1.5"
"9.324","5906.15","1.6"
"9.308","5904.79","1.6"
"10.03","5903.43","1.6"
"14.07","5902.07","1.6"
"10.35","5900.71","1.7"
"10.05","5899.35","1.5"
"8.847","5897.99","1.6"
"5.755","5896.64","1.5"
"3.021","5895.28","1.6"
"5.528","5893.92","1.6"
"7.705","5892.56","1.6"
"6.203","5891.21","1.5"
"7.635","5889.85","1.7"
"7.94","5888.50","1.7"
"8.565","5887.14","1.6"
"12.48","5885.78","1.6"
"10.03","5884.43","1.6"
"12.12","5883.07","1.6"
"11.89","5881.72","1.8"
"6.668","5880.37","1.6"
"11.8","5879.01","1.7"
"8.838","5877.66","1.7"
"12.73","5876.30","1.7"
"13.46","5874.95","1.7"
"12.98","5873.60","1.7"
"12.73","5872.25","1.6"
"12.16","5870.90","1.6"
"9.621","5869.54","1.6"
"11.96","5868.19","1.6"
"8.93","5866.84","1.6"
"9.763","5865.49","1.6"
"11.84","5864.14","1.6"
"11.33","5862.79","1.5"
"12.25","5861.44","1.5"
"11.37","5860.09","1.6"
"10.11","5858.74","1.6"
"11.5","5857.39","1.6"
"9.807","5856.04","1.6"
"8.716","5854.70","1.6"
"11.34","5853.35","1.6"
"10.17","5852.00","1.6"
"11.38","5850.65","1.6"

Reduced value 6.0 A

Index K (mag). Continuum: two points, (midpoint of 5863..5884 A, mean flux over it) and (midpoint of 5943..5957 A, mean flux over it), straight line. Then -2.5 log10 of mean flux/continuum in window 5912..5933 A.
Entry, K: 0.102 mag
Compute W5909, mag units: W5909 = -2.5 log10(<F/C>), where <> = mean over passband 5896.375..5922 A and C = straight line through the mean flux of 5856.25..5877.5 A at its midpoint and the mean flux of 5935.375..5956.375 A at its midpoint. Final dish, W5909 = 0.080 mag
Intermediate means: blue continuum 11.4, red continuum 10.6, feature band 10.2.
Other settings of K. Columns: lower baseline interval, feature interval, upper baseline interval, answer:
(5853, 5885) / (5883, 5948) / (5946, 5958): 0.11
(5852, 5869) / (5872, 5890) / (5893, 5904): -0.13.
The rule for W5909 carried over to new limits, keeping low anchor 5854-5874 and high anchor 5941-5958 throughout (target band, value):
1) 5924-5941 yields 0.043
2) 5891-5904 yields 0.303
